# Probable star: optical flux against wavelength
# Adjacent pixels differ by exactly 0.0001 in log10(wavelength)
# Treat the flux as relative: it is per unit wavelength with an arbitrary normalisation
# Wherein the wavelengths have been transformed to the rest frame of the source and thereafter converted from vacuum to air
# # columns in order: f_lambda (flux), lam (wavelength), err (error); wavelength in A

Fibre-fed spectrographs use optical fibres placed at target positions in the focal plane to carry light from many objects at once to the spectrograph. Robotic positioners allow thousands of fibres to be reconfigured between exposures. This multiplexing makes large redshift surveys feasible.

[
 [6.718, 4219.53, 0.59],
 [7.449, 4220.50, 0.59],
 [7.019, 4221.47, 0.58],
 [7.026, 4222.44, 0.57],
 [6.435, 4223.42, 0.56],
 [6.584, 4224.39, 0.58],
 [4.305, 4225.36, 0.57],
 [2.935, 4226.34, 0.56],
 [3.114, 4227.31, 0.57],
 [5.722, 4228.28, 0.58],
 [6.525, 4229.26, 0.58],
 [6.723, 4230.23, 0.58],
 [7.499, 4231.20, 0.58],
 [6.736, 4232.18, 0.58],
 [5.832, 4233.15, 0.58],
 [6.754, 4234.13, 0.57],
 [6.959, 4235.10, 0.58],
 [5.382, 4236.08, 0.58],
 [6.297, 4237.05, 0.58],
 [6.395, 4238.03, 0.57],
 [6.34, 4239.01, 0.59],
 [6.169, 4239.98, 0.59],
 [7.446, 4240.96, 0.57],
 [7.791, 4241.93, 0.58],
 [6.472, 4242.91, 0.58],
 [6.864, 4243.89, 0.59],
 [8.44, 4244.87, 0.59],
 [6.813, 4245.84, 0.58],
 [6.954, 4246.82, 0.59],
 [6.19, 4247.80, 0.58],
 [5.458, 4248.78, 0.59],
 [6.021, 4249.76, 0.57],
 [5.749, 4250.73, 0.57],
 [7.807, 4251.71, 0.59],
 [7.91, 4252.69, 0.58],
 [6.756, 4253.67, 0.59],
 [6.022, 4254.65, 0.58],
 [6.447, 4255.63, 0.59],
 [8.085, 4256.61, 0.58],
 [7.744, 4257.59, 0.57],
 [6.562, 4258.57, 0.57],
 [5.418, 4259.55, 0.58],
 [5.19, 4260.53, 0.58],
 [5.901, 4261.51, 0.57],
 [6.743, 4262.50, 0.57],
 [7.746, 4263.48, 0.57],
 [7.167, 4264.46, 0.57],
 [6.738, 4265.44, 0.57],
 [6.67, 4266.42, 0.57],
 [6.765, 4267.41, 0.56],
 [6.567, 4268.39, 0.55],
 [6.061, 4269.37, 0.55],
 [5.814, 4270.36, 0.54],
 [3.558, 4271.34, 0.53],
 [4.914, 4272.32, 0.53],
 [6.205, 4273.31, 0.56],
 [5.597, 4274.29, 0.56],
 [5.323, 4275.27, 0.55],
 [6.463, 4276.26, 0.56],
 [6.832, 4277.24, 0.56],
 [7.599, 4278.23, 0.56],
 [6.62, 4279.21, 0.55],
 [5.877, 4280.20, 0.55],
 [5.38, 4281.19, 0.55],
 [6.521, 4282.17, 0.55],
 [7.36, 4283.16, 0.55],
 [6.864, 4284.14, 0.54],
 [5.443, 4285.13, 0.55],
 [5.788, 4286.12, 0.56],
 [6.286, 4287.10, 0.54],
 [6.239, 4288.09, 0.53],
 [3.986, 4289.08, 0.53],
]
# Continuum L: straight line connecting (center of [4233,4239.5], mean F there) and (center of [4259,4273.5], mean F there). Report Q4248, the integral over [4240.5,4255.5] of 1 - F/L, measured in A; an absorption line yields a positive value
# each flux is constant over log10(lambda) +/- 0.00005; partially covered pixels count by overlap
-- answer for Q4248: -1.5 A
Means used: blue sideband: 6.3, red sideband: 6.09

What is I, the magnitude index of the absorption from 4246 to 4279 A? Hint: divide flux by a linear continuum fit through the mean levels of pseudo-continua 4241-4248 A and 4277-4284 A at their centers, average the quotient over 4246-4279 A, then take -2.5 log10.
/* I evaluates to 0.08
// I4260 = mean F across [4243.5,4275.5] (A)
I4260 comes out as 6.44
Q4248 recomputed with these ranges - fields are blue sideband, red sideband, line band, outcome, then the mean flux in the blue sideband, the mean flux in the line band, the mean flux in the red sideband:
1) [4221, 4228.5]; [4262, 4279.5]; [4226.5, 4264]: -4.8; 5.38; 6.52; 6.29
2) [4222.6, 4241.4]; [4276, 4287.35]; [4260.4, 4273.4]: 0.3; 6.02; 6.17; 6.42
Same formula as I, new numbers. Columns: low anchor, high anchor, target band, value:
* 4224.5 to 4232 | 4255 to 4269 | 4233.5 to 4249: -0.14 mag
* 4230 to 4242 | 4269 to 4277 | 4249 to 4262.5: -0.09 mag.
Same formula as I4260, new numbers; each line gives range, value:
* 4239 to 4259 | 6.87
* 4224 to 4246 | 6.26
